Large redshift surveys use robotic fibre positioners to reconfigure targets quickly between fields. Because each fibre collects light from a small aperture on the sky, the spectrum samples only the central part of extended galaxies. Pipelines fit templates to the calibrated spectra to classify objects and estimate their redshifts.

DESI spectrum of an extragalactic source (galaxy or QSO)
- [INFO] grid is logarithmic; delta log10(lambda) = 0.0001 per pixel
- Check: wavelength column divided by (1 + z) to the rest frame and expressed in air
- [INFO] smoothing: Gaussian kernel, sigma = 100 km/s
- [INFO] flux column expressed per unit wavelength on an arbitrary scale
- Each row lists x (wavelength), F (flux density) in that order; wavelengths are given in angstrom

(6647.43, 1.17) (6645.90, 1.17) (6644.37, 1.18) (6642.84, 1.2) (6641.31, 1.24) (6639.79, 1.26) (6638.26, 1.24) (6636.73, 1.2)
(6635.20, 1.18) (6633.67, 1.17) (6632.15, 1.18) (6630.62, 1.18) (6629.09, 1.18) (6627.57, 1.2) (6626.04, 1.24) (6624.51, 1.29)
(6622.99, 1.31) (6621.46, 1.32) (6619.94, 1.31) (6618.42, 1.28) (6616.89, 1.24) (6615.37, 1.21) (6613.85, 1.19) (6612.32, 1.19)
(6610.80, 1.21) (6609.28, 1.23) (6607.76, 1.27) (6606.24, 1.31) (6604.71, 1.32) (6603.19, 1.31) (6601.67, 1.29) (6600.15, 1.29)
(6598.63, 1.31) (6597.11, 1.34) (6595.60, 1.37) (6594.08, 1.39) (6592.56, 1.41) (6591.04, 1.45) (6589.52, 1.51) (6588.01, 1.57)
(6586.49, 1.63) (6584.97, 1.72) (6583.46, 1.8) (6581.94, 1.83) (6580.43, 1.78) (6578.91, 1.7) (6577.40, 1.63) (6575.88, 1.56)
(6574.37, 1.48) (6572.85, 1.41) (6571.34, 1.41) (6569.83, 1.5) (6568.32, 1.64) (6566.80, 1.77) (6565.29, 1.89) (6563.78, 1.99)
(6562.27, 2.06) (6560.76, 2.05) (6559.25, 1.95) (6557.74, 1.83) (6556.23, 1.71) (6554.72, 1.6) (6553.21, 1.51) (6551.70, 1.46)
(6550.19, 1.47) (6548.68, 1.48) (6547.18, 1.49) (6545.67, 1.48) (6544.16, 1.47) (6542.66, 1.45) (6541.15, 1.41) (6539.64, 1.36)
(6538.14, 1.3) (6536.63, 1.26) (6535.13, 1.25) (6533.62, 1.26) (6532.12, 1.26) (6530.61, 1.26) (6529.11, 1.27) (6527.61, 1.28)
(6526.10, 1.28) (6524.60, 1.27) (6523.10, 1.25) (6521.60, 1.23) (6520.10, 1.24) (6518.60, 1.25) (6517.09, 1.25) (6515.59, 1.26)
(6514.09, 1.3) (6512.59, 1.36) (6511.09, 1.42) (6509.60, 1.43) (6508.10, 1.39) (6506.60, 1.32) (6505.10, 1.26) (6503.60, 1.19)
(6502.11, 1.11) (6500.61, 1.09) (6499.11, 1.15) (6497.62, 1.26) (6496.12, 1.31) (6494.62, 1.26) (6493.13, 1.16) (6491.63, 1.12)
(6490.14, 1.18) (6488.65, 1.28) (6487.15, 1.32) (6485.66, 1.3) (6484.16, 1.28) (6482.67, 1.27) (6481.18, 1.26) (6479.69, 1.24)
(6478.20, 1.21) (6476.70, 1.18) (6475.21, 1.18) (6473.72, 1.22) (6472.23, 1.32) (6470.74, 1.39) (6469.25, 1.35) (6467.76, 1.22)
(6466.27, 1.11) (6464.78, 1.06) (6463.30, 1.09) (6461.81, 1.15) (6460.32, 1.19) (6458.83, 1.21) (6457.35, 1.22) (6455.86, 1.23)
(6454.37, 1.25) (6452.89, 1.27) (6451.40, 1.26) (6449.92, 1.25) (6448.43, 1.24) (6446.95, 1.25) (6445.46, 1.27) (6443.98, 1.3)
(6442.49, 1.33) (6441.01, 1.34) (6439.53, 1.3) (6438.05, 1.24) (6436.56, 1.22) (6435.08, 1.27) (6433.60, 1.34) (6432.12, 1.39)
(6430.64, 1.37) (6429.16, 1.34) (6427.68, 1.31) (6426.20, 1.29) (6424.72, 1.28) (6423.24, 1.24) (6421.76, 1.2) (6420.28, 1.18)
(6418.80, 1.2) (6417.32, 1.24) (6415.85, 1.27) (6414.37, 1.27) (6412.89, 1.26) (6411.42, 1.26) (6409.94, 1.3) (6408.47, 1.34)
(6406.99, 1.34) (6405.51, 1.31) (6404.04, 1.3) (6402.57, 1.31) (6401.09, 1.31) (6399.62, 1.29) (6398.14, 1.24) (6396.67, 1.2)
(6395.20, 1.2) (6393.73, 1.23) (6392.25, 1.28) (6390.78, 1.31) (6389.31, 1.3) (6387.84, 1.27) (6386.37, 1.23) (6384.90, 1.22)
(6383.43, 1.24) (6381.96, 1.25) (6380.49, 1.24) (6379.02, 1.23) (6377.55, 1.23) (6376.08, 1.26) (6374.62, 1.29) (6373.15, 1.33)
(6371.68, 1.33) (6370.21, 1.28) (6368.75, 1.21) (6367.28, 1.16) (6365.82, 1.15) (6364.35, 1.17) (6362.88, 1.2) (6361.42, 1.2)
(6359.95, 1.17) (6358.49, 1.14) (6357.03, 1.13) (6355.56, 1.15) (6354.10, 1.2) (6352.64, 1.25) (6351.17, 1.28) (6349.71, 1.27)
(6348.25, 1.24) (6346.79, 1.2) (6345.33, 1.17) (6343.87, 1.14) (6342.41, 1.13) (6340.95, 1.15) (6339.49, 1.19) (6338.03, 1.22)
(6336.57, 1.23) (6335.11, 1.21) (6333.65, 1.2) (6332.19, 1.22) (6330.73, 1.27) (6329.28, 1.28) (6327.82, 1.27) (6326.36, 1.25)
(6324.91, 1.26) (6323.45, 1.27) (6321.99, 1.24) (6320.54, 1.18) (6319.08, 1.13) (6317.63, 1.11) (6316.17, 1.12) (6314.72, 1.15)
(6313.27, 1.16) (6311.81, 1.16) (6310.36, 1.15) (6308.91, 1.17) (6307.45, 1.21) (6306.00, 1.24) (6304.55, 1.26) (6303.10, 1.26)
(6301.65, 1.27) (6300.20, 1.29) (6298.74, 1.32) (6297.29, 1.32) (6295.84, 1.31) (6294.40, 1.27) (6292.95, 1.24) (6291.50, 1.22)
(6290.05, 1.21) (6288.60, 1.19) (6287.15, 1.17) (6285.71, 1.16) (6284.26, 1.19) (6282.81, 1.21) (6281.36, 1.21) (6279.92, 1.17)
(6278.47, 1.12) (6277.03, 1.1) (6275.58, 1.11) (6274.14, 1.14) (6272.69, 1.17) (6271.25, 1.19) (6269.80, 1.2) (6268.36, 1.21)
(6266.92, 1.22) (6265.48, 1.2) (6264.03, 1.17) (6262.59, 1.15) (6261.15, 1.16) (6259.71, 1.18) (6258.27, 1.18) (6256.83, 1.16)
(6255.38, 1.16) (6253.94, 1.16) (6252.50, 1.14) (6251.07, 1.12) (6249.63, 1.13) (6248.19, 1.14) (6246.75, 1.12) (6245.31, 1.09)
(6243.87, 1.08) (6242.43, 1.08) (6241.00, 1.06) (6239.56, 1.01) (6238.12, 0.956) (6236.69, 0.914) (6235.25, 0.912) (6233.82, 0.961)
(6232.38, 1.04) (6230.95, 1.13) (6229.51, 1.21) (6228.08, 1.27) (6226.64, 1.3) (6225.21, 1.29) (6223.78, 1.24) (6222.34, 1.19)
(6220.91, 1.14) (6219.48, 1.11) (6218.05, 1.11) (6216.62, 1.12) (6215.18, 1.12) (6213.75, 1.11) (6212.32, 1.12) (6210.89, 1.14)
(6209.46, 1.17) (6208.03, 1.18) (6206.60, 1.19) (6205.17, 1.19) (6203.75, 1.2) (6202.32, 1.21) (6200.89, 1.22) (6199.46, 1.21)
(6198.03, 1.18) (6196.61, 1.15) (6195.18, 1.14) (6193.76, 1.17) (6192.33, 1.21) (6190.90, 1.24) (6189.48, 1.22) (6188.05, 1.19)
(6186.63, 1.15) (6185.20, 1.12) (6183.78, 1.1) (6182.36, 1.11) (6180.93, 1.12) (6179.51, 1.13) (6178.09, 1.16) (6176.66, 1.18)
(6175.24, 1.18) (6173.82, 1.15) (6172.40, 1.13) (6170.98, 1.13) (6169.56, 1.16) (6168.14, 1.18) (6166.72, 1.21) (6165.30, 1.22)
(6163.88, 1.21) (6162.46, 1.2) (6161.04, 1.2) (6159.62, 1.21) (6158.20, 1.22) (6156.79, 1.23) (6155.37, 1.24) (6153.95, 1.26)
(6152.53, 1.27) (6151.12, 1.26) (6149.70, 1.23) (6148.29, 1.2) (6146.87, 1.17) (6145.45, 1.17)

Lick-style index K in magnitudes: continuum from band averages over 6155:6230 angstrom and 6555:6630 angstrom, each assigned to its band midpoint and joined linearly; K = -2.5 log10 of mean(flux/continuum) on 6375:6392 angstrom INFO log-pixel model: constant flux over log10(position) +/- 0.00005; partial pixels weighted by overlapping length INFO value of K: 0.060 mag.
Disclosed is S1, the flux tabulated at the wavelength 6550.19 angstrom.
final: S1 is 1.47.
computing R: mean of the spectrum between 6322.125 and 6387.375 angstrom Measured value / 1.22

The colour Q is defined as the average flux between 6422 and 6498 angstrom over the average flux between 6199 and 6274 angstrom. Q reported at 1.10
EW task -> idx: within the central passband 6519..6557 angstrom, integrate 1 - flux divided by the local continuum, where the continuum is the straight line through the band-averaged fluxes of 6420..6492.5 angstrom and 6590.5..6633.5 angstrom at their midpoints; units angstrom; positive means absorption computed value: -3.2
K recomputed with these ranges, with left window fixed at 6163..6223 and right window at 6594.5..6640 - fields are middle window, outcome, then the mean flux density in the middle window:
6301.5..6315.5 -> -0.01 mag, 1.2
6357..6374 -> -0.01 mag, 1.21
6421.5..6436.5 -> -0.08 mag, 1.3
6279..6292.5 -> -0.01 mag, 1.19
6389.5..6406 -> -0.06 mag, 1.27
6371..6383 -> -0.06 mag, 1.27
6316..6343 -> -0.01 mag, 1.21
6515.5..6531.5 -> -0.02 mag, 1.26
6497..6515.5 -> -0.04 mag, 1.27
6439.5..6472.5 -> -0.02 mag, 1.24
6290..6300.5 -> -0.08 mag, 1.28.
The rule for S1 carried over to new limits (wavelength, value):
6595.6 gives 1.37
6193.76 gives 1.17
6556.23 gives 1.71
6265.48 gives 1.2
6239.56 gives 1.01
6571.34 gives 1.41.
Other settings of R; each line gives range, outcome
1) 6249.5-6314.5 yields 1.19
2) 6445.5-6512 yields 1.24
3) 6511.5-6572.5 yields 1.47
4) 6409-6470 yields 1.25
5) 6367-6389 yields 1.25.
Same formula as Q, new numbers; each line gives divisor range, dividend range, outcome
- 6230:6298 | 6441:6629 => 1.19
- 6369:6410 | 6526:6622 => 1.16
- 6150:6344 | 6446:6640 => 1.15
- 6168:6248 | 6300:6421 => 1.08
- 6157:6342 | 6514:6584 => 1.28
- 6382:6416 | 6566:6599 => 1.22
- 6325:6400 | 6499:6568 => 1.17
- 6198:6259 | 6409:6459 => 1.12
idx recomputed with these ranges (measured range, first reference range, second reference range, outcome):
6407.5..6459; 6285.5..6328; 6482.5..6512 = -1.25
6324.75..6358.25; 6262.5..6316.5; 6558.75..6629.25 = 0.98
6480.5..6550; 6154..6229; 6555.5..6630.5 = 6.53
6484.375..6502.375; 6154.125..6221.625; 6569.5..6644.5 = 1.27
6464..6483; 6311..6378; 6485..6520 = 0.29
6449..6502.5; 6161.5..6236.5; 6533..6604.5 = 8.44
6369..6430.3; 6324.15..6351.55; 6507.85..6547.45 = -0.79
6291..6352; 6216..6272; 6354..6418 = -1.25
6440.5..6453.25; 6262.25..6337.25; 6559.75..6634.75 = 0.46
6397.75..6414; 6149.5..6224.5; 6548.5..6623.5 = 0.75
